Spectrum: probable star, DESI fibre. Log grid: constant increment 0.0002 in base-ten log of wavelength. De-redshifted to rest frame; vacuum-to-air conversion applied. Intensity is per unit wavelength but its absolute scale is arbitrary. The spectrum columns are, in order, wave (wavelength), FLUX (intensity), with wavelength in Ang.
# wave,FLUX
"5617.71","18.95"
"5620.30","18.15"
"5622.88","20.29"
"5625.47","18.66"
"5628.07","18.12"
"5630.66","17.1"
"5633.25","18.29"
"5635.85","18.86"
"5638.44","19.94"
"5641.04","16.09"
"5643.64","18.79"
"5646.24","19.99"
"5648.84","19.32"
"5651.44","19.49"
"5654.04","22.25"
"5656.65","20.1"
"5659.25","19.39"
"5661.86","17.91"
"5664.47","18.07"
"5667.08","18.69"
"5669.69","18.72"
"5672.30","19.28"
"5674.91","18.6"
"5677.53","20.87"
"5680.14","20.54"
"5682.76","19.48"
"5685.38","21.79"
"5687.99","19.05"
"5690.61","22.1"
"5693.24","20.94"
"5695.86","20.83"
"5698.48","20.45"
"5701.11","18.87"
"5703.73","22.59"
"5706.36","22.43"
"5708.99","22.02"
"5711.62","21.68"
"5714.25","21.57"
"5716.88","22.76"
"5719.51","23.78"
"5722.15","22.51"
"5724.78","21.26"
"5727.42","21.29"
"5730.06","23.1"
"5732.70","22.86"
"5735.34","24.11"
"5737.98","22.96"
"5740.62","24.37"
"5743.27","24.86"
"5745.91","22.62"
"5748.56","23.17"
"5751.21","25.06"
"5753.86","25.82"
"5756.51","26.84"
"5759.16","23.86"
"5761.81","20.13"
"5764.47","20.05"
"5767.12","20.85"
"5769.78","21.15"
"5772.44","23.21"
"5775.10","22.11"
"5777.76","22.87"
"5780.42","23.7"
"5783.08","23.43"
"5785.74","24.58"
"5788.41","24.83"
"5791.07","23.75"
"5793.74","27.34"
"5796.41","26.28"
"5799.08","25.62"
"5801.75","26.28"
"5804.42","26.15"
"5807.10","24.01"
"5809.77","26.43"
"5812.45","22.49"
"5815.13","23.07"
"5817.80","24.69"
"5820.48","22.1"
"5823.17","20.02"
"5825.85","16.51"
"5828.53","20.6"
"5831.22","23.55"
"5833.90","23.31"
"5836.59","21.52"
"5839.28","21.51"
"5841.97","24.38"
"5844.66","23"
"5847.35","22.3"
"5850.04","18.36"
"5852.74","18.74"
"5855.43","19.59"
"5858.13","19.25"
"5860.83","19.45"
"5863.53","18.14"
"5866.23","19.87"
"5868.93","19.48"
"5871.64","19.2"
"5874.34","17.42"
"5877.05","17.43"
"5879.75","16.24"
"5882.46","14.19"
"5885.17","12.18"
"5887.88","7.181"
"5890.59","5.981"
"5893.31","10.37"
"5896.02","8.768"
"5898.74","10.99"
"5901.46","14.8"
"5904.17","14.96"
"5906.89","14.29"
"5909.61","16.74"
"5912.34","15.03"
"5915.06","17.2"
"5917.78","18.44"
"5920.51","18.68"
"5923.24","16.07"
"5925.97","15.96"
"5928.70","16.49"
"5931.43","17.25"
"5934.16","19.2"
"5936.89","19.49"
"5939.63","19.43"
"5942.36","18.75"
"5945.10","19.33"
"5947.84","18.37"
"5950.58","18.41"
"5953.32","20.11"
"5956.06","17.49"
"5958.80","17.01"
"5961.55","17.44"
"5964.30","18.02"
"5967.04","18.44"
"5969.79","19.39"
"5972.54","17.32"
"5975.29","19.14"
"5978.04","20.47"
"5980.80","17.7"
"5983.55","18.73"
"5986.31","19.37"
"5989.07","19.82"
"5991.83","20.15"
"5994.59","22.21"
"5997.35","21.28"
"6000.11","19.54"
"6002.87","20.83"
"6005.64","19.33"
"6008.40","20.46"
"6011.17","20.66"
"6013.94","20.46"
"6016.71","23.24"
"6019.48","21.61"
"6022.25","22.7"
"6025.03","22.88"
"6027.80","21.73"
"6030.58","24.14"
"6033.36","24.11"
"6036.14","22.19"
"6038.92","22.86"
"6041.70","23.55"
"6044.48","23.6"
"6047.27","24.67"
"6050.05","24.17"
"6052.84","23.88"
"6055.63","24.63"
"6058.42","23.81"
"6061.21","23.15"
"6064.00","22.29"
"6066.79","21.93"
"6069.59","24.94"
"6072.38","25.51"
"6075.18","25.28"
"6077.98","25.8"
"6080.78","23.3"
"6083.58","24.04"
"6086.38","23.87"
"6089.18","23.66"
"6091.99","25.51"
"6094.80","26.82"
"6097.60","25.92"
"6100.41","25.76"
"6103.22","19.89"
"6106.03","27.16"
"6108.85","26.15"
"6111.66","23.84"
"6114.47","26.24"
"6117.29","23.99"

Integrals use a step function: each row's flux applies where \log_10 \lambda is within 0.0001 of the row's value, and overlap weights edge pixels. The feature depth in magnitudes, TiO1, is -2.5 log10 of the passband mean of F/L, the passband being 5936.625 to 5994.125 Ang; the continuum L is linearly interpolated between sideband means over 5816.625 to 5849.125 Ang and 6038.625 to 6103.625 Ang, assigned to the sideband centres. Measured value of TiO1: 0.23 mag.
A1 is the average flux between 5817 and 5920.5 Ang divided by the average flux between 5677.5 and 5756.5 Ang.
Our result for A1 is 0.8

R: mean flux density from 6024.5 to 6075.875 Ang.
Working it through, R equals 23.6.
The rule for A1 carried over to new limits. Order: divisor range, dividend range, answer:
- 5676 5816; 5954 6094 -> 0.95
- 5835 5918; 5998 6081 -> 1.37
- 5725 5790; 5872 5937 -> 0.64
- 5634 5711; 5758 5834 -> 1.16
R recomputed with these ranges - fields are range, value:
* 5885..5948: 15.3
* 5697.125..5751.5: 22.5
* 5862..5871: 19.2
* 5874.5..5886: 15.4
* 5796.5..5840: 23.1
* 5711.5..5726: 22.3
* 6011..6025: 21.9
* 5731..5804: 23.8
